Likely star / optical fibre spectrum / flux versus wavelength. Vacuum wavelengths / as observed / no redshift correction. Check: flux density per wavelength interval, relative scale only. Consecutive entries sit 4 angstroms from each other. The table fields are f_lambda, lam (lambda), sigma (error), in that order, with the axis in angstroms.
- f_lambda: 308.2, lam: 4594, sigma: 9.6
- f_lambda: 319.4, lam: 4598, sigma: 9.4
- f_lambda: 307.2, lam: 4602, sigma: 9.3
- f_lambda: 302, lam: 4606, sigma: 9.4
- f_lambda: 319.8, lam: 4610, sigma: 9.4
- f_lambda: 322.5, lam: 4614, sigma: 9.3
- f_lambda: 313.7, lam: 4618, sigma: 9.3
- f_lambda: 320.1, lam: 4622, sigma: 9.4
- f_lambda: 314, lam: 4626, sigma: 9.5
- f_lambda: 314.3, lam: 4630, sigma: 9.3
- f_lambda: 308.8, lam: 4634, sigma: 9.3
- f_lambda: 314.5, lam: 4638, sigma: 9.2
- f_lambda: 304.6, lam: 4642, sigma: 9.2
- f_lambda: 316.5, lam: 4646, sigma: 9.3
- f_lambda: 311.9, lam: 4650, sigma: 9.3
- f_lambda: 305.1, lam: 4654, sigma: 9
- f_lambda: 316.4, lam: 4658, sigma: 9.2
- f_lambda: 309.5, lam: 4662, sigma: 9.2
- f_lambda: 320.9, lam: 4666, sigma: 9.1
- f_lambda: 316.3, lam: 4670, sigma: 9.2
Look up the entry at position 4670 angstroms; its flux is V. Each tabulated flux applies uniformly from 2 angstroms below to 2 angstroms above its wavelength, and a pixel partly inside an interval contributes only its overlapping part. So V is 316.3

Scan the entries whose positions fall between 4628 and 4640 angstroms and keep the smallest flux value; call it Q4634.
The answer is 308.8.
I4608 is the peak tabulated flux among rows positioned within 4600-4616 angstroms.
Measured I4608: 322.5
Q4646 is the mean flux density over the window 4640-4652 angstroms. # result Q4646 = 311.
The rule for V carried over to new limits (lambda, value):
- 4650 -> 311.9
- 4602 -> 307.2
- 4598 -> 319.4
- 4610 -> 319.8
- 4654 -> 305.1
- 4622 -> 320.1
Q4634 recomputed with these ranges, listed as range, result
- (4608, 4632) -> 313.7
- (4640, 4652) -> 304.6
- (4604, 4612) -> 302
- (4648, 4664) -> 305.1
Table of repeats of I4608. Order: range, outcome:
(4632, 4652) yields 316.5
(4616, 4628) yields 320.1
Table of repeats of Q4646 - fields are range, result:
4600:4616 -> 313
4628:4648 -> 312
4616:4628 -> 316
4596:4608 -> 310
